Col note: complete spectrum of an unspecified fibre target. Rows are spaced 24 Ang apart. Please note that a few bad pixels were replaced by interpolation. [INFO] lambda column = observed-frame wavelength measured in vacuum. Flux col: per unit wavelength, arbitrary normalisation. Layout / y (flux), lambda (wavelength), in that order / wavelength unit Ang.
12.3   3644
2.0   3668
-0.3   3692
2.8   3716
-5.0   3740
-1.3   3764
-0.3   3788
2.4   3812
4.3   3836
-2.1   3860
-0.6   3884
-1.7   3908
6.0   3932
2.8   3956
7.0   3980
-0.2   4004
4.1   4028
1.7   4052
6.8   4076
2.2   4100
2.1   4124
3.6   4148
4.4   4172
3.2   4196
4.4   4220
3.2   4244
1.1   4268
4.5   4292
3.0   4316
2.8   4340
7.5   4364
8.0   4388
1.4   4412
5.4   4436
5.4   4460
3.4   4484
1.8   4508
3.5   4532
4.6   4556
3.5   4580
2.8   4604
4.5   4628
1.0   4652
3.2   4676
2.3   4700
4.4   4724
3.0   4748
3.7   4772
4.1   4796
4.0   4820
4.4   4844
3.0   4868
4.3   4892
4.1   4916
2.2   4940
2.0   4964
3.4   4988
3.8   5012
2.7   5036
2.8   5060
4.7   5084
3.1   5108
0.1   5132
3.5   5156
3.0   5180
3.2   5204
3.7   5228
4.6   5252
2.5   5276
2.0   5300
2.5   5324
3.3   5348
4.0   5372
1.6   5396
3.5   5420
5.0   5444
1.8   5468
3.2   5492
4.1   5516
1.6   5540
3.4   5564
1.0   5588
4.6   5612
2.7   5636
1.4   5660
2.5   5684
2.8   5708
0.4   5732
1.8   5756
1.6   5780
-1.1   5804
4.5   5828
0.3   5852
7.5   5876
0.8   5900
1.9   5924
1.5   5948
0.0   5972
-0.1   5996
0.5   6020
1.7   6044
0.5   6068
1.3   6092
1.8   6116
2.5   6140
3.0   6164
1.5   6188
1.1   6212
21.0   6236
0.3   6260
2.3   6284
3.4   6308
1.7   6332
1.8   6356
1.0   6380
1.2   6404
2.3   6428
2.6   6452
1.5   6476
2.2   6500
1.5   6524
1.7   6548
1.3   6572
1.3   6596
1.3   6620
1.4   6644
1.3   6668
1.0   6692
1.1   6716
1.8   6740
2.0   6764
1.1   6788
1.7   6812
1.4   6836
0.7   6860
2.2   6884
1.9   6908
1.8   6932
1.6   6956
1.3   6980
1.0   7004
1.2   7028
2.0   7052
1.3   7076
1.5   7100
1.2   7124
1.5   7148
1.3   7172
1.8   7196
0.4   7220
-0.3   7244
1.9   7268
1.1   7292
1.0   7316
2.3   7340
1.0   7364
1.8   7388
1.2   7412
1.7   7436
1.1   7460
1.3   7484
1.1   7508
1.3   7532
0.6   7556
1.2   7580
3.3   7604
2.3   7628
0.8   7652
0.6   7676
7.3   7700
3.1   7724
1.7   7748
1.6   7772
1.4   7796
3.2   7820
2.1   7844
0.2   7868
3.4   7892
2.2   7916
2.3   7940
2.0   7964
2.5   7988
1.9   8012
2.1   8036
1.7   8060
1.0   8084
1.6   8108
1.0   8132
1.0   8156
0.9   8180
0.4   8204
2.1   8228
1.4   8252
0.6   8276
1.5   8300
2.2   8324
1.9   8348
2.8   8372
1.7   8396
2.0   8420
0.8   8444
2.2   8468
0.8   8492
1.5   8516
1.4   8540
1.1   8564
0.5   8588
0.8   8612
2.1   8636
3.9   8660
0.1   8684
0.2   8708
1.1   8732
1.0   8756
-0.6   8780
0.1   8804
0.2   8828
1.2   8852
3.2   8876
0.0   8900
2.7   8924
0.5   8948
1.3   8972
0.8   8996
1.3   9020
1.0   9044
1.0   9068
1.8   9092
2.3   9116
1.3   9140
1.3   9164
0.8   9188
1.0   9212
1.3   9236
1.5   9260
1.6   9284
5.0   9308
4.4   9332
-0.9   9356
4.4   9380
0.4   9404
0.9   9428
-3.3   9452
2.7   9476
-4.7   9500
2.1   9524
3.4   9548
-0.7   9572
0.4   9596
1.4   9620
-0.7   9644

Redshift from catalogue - 0.174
